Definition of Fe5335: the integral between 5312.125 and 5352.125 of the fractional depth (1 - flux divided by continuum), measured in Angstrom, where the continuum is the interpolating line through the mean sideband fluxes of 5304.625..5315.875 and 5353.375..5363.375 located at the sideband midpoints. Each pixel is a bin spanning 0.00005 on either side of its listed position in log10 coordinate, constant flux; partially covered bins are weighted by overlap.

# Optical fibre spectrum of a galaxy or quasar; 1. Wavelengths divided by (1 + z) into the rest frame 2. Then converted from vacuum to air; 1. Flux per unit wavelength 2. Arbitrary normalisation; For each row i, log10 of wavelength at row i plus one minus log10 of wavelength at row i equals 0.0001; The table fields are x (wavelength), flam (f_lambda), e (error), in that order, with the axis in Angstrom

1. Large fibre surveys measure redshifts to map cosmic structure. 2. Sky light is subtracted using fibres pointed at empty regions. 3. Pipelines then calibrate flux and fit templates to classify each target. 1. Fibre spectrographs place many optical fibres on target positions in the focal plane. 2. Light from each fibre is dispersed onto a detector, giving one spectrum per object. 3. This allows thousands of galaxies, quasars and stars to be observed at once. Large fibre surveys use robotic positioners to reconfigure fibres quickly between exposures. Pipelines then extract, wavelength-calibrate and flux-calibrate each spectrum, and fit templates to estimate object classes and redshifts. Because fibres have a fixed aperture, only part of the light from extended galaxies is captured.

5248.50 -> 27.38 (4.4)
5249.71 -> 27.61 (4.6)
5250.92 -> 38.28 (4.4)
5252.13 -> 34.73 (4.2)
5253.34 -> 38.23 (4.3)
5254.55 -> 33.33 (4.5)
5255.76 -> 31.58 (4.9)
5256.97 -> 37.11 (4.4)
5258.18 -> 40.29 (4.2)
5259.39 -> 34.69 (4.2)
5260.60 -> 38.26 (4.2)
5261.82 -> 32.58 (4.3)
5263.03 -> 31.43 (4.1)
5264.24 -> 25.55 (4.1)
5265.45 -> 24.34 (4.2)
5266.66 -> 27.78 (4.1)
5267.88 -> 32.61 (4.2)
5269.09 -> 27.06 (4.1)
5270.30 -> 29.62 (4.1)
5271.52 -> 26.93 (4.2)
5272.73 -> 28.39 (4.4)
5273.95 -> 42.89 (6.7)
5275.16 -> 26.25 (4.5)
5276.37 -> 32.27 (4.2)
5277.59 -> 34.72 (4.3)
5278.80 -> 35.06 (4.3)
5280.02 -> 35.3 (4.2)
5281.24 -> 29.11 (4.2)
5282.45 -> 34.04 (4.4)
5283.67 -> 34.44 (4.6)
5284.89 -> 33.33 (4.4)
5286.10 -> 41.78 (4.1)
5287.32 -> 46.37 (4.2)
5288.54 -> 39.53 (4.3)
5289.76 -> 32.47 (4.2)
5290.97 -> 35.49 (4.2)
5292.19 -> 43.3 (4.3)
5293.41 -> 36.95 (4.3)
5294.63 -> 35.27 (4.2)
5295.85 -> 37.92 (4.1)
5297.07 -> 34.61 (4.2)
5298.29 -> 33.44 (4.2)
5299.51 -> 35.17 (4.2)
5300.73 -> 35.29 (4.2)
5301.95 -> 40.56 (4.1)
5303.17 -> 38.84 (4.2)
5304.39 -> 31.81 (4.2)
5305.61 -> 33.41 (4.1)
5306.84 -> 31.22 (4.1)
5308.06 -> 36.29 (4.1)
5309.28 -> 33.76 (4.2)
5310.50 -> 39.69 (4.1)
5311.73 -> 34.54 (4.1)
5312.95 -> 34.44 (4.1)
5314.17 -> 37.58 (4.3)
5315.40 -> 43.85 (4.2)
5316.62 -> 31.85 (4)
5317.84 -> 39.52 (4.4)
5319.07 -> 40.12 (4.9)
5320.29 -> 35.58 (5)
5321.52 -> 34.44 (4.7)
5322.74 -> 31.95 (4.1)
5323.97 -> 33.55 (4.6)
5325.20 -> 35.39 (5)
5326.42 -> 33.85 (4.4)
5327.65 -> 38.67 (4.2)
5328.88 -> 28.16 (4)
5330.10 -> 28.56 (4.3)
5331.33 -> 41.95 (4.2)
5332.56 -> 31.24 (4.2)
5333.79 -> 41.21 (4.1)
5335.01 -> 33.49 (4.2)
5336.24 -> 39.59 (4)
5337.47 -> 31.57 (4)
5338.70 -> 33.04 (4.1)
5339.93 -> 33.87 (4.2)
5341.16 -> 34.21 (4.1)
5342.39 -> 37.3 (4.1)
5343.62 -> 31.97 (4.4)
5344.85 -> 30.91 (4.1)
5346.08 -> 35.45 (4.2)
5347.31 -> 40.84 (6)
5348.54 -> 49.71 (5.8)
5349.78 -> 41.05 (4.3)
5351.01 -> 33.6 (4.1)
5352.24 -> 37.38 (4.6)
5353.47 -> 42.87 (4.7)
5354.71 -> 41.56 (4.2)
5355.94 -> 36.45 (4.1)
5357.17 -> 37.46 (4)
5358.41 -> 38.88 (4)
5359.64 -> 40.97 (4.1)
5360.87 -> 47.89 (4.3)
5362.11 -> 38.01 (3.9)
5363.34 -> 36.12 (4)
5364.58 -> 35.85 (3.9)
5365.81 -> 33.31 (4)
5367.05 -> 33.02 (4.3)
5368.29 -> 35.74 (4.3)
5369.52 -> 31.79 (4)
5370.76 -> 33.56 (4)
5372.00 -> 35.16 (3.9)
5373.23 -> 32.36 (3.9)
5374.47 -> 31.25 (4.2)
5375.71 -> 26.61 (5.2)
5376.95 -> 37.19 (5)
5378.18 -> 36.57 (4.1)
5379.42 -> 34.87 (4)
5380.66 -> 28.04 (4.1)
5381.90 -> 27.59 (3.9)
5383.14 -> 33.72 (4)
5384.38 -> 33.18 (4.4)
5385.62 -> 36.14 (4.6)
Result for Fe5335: 1.96 Angstrom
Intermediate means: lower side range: 35.8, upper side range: 40.1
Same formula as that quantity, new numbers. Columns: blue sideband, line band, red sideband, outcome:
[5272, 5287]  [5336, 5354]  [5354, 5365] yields 0.75 Angstrom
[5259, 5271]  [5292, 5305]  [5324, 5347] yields -1.67 Angstrom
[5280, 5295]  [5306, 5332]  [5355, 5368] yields 1.25 Angstrom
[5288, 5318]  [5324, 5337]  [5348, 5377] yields 0.52 Angstrom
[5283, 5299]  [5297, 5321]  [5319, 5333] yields -0.27 Angstrom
